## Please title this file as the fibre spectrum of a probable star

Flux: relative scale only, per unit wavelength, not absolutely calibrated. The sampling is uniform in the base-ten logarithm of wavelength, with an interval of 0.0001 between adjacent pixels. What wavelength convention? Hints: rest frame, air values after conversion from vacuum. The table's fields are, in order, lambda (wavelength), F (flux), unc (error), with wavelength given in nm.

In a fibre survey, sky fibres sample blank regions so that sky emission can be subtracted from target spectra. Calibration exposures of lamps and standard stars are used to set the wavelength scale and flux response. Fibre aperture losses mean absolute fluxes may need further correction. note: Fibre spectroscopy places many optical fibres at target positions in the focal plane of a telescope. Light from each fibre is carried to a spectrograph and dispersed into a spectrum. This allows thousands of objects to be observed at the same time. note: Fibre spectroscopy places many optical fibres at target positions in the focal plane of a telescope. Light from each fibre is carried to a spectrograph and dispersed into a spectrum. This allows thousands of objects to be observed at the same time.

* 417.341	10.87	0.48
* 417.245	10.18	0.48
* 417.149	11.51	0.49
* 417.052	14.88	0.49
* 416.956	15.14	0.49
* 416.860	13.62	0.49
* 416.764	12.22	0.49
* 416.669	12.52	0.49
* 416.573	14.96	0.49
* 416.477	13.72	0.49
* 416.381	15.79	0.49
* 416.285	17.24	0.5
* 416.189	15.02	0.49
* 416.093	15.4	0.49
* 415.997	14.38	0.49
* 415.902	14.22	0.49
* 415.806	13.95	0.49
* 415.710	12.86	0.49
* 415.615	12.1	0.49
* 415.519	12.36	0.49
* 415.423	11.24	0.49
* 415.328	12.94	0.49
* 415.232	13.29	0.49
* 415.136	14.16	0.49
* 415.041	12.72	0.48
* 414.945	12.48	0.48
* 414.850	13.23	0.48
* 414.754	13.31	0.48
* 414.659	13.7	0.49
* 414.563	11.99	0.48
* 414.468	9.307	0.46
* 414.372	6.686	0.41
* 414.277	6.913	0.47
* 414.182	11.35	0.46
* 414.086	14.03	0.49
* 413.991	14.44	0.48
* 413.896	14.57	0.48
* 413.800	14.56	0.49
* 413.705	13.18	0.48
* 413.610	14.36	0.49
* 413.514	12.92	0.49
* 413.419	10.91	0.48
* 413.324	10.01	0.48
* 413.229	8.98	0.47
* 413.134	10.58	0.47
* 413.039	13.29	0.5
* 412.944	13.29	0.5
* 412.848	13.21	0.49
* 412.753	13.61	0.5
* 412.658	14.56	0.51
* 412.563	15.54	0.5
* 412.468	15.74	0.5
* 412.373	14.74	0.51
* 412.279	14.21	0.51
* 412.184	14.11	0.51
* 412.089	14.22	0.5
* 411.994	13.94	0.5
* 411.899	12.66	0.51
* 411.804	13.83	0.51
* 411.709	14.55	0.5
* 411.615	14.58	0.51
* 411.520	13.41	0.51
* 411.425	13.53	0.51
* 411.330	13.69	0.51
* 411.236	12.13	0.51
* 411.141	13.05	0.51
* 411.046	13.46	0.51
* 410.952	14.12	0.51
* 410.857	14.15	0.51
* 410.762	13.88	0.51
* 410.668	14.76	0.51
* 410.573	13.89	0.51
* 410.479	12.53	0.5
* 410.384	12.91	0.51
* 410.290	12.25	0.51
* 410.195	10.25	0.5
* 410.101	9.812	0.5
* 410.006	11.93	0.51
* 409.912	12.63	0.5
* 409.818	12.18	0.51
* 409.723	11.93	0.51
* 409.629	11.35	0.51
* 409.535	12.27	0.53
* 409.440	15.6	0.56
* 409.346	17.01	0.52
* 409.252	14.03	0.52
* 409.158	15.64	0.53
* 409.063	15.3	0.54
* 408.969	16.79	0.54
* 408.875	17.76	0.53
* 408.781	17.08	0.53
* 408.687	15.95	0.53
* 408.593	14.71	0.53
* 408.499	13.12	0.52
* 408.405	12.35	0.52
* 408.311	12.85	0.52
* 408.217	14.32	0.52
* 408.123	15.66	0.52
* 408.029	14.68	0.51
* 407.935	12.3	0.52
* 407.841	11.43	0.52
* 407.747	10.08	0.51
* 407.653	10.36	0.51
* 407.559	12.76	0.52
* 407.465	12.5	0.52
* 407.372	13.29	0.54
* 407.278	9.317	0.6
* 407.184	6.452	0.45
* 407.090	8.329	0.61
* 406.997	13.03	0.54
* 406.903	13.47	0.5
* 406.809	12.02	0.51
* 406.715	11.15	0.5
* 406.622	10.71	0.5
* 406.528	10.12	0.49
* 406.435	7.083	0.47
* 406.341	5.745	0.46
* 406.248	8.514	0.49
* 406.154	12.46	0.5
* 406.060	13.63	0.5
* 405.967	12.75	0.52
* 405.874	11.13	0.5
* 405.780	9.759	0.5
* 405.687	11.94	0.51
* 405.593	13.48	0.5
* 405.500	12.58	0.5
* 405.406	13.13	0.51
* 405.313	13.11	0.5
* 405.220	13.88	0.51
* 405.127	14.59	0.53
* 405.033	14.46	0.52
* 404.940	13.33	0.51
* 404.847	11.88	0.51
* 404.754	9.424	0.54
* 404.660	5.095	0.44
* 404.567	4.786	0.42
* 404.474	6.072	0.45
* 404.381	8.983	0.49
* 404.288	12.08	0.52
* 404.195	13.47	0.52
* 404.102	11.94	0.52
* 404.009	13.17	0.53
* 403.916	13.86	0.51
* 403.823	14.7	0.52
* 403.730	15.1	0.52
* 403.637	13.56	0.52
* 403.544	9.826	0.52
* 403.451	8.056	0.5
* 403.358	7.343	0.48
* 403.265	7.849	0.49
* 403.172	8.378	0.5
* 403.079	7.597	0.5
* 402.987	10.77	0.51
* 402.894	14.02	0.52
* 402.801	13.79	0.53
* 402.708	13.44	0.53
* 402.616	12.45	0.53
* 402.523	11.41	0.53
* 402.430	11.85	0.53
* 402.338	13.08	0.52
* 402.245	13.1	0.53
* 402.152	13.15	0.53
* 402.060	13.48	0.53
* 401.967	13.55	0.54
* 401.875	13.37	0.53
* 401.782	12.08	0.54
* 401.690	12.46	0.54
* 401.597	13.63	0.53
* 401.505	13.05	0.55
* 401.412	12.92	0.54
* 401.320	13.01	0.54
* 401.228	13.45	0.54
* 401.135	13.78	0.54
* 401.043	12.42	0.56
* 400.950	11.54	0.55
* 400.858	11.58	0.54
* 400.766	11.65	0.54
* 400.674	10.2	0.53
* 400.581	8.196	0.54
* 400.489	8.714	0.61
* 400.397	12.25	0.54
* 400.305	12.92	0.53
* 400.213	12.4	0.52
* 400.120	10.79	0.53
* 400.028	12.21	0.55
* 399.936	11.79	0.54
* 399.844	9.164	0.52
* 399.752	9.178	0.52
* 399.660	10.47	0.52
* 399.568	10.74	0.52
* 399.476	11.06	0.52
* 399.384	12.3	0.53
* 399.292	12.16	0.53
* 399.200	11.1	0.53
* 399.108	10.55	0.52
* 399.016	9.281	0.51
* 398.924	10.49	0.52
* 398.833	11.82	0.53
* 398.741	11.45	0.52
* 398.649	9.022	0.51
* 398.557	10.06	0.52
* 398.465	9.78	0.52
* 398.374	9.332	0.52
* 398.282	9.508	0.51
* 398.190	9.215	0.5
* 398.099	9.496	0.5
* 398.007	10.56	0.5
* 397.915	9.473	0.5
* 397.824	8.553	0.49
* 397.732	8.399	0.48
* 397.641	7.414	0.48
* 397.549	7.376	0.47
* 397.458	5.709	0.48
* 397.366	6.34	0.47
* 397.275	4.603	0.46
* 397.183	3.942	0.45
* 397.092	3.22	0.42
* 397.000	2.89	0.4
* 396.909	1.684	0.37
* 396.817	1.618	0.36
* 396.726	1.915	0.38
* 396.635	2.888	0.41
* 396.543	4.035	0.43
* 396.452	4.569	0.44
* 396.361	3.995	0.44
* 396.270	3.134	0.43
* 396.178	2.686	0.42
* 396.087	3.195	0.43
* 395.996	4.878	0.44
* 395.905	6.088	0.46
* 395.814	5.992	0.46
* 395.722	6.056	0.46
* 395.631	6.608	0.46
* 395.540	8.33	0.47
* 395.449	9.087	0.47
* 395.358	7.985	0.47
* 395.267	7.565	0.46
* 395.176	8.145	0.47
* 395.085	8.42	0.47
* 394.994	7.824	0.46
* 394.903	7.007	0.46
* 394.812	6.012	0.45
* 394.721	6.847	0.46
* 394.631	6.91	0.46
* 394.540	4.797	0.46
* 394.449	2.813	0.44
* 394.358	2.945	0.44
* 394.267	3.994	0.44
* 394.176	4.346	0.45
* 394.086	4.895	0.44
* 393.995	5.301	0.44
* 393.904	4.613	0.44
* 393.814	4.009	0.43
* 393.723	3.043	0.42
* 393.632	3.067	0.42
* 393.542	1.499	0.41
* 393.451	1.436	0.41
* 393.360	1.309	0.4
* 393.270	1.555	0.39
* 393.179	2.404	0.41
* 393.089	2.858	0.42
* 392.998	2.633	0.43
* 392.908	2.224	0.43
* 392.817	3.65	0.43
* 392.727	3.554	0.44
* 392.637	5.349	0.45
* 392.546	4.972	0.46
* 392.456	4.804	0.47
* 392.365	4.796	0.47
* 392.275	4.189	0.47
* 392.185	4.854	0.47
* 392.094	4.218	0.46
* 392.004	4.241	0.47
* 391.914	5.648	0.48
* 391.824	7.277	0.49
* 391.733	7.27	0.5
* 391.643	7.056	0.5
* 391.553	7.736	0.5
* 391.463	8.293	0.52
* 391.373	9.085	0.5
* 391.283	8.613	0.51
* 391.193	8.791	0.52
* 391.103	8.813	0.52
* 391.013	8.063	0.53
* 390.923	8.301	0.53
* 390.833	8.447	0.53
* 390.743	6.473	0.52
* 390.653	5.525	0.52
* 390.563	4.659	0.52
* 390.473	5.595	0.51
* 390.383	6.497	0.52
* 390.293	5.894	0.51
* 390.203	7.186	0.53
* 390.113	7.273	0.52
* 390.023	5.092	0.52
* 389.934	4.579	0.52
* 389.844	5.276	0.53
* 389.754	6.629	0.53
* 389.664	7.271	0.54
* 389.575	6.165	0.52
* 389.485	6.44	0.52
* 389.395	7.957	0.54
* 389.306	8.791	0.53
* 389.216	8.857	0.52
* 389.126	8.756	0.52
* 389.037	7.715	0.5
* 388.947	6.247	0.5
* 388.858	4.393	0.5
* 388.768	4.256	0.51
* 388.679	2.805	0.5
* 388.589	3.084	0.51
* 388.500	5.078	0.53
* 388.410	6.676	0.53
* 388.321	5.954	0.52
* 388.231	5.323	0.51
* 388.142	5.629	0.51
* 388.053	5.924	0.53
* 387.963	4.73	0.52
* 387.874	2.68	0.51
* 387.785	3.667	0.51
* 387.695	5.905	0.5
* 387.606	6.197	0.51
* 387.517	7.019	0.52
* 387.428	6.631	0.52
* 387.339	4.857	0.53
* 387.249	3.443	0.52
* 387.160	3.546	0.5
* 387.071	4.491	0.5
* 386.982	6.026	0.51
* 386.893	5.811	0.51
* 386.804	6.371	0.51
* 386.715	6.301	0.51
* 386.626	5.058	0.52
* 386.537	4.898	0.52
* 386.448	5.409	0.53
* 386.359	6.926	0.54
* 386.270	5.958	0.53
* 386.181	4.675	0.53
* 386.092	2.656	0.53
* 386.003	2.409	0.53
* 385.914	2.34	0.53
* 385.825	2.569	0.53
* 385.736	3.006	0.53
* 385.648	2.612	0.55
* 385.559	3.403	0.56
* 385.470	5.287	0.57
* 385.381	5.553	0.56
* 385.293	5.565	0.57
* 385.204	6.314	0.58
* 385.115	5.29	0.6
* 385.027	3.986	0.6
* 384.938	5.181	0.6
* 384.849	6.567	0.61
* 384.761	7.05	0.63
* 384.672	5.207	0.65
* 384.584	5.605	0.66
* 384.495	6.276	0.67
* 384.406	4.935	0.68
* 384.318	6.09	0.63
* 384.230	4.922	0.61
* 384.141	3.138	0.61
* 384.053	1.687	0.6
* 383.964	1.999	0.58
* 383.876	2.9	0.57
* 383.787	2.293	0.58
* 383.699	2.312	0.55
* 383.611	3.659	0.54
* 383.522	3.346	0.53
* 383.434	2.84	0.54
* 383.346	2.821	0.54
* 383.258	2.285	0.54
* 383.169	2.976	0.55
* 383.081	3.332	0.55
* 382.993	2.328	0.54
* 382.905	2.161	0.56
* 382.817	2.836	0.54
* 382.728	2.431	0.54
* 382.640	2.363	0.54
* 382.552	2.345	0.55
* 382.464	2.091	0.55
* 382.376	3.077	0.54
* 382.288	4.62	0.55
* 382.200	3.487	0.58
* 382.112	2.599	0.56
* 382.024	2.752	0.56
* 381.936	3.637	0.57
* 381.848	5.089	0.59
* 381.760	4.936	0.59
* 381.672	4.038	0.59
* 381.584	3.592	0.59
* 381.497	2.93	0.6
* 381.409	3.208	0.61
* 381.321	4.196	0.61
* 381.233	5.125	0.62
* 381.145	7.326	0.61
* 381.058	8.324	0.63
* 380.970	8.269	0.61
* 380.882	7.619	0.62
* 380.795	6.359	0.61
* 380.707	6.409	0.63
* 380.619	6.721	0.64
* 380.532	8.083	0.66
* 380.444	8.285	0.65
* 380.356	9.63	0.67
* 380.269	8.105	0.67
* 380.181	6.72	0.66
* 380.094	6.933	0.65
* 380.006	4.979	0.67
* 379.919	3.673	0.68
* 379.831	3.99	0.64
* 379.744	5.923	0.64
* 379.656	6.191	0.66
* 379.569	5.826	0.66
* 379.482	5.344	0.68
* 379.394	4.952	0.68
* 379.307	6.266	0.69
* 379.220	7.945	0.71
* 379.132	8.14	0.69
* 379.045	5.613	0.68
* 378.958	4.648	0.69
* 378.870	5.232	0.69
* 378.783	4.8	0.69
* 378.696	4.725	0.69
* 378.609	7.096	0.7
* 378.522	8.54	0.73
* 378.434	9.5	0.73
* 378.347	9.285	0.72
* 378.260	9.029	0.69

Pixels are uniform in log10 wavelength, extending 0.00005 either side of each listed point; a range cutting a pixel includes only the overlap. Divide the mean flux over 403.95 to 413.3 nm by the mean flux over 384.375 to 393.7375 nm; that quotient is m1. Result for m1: 2.35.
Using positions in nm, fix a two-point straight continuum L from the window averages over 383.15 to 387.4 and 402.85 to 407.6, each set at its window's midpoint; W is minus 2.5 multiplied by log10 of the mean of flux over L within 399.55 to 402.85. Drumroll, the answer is -0.235 mag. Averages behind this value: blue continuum 4.37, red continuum 11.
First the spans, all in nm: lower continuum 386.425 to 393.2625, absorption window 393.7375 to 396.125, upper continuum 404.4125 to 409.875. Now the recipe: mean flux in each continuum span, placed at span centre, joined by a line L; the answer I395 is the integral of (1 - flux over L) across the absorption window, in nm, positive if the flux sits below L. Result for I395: 0.55 nm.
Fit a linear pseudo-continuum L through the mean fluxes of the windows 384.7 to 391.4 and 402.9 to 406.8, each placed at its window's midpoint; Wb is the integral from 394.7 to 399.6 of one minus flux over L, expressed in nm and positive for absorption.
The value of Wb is 0.77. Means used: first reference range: 5.71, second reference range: 11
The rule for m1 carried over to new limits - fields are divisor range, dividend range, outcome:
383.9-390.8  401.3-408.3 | 2.19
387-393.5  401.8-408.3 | 2.06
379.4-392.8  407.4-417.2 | 2.54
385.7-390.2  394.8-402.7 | 1.68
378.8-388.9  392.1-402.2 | 1.58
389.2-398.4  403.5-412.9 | 2.22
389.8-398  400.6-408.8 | 2.19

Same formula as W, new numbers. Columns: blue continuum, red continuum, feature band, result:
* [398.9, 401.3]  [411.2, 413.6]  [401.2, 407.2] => 0.03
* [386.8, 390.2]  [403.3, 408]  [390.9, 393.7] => 0.32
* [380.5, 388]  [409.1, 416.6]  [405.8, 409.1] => -0.06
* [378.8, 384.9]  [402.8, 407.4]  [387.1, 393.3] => 0.21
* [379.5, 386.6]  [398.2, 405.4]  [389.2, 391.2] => 0.05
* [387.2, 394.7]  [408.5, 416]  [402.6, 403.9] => -0.13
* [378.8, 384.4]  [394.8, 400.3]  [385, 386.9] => 0.19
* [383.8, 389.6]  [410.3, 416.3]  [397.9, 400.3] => -0.19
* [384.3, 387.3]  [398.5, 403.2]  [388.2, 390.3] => 0.05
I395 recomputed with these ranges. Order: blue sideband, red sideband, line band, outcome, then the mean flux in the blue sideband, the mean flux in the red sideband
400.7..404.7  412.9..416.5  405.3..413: -0.406 nm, 11.7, 12.8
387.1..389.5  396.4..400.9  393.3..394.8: 0.707 nm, 5.63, 8.65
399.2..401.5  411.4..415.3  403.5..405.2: 0.060 nm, 11.5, 12.9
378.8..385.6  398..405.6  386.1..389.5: 0.556 nm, 4.8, 11.4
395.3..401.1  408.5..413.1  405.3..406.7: 0.078 nm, 8.21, 13.9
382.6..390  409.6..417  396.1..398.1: 0.757 nm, 4.77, 13.1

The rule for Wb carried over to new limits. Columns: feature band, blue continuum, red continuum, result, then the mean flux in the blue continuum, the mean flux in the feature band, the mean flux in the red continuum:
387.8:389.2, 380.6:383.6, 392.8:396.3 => -0.28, 4.04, 5.32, 4.79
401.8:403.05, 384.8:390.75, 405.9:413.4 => -0.29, 5.39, 12.8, 12.9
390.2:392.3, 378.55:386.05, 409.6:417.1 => 0.10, 4.71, 6.8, 13.1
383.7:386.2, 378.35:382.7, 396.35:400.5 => 0.82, 5.58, 4.23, 8.44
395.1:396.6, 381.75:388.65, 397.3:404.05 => 0.52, 4.27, 5.8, 11.1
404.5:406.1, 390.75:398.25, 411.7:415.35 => -0.32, 5.48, 11.6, 12.9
